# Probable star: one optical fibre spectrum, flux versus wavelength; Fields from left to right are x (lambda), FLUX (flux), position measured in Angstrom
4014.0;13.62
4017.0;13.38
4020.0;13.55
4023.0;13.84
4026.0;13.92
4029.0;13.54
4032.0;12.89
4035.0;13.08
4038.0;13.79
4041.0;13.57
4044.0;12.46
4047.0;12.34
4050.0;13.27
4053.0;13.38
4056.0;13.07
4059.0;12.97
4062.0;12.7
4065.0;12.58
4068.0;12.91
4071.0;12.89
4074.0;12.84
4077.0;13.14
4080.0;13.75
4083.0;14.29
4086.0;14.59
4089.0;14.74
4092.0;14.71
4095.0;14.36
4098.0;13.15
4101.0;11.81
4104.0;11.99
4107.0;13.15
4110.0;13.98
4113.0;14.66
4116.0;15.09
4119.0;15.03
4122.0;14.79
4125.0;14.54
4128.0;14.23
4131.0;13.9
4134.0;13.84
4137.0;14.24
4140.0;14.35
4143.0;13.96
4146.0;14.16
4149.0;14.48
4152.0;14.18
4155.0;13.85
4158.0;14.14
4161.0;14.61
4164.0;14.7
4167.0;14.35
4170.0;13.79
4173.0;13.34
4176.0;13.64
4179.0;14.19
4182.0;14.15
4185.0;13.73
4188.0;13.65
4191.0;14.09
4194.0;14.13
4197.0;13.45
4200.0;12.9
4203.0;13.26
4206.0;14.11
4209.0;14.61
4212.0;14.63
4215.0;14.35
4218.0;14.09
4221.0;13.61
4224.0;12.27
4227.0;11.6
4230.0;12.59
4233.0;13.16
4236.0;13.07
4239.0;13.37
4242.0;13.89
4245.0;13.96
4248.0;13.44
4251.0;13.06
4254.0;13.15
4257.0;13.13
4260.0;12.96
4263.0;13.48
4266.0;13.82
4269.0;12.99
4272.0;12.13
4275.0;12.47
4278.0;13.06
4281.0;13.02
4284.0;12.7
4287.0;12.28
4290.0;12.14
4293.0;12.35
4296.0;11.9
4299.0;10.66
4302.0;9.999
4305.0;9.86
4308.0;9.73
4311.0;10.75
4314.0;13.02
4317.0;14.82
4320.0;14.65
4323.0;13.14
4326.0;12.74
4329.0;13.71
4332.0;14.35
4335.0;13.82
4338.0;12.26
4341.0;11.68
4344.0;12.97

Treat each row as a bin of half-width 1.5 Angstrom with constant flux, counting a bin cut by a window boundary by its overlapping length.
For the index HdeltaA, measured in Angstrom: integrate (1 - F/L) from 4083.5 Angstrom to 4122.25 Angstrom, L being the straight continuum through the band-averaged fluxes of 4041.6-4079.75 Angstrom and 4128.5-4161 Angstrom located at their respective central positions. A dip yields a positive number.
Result -1.30 Angstrom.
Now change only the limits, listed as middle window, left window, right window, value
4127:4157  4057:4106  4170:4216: -1.1 Angstrom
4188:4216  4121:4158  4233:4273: -0.5 Angstrom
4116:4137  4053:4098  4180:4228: -1.3 Angstrom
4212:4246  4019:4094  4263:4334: -1.5 Angstrom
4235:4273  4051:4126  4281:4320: -3.2 Angstrom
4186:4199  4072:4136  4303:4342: -0.4 Angstrom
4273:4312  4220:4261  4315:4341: 5.1 Angstrom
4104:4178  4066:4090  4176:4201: -2.4 Angstrom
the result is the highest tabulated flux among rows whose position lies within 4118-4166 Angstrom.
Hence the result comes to 15.03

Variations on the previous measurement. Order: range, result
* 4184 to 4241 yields 14.63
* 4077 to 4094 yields 14.74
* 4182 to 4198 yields 14.15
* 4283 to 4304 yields 12.7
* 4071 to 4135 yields 15.09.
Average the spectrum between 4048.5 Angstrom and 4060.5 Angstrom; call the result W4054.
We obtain 13.2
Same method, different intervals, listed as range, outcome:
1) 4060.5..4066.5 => 12.6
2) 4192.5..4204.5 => 13.4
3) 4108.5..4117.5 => 14.6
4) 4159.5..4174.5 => 14.2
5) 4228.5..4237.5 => 12.9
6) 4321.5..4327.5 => 12.9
